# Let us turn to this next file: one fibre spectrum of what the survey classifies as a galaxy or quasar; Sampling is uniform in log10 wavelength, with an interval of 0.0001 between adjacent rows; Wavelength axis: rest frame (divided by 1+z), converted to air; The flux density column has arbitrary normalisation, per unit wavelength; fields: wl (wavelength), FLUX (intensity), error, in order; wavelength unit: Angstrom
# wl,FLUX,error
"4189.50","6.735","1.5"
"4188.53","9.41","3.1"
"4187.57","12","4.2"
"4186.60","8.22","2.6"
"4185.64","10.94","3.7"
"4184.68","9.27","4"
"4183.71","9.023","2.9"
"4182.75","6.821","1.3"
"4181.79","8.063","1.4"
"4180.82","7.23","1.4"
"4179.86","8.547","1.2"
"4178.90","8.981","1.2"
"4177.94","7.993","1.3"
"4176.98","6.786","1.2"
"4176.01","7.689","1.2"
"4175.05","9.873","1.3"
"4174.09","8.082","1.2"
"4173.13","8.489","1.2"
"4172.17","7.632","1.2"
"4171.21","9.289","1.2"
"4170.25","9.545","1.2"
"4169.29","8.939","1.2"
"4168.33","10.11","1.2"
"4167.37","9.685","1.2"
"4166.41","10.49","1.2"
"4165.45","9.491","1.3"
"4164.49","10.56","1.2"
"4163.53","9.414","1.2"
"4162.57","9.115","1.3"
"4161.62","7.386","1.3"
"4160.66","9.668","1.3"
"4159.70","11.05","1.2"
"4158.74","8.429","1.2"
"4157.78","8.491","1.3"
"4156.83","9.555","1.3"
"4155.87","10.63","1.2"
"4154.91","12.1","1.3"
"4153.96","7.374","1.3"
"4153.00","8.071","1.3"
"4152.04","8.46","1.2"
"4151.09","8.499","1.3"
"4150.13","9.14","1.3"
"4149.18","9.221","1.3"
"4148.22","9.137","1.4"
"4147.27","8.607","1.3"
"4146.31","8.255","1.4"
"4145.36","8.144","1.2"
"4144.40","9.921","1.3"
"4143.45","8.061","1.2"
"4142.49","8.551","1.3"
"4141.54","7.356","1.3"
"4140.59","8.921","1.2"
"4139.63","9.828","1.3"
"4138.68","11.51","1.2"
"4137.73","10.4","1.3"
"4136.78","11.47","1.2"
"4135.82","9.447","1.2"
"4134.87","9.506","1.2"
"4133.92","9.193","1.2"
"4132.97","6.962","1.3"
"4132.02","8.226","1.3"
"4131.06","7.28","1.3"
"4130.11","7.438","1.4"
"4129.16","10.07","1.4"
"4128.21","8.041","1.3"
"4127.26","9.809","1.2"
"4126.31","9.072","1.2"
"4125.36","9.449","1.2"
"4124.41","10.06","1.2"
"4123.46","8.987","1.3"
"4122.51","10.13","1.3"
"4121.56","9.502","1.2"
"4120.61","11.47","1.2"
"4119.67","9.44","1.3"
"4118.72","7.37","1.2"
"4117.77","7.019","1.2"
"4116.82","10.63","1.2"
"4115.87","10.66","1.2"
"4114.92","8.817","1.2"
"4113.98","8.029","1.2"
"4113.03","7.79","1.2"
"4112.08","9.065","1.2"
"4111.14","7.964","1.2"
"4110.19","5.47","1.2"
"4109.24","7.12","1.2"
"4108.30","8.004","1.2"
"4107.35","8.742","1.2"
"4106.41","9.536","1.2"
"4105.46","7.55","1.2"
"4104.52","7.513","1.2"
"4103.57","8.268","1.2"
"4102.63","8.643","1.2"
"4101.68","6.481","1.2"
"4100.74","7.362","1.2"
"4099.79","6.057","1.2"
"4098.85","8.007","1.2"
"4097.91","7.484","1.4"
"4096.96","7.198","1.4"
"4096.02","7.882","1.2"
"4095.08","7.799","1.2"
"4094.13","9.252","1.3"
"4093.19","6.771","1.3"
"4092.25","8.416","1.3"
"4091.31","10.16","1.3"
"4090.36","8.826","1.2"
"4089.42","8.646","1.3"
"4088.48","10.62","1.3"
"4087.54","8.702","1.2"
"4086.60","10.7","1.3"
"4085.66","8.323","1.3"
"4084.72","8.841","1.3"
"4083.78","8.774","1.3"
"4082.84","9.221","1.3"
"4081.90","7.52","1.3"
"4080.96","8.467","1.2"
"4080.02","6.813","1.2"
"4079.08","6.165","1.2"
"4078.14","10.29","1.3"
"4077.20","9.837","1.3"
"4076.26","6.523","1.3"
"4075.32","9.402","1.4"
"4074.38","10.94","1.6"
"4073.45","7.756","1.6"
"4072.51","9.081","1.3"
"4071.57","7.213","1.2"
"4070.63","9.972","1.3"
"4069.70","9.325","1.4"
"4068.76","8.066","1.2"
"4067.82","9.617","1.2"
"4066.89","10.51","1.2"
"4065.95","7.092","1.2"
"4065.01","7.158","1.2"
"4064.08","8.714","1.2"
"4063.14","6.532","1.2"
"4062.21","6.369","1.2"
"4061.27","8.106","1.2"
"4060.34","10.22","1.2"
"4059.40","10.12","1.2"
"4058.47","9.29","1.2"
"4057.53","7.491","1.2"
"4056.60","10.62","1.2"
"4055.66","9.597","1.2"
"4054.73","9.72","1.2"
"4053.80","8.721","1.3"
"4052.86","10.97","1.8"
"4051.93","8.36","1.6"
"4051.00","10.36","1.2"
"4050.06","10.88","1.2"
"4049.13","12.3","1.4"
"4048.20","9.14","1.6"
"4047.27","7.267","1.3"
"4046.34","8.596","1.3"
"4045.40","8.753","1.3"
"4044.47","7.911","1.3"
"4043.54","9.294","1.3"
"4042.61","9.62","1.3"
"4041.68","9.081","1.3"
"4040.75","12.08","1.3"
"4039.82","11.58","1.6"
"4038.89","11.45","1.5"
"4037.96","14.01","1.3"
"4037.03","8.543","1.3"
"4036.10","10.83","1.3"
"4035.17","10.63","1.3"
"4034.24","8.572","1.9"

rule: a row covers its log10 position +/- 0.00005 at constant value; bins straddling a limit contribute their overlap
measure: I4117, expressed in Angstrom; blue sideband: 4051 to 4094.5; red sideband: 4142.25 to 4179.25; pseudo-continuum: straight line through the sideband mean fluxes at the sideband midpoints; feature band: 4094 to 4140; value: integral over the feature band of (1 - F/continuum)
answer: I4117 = 1.4 Angstrom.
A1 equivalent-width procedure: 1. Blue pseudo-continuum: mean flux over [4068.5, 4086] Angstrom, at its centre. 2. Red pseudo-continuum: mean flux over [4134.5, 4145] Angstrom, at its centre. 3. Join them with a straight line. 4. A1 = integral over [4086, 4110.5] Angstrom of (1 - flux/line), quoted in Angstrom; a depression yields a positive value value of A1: 2.0 Angstrom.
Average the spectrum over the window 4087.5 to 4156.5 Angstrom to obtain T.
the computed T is 8.71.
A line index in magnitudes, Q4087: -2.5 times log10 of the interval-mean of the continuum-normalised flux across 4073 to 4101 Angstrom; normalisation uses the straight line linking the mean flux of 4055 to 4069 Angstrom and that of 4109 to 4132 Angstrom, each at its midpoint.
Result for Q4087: 0.03 mag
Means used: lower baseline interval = 8.66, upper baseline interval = 8.78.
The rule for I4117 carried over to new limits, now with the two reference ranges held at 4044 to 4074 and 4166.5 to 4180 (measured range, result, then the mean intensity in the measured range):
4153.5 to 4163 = -0.7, 9.39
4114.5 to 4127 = -0.9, 9.44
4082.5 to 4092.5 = -0.4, 9.22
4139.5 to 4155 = 0.2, 8.7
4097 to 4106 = 1.4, 7.48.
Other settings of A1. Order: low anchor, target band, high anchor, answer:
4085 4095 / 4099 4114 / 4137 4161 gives 2.2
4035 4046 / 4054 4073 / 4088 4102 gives 1.2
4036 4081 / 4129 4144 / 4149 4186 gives 0.1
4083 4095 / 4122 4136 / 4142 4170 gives 0.3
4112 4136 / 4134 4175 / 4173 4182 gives -3.6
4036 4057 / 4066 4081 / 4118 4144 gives 1.5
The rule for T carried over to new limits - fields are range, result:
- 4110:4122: 8.79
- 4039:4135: 8.75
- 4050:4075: 8.96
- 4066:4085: 8.68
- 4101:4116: 8.04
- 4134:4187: 9.05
